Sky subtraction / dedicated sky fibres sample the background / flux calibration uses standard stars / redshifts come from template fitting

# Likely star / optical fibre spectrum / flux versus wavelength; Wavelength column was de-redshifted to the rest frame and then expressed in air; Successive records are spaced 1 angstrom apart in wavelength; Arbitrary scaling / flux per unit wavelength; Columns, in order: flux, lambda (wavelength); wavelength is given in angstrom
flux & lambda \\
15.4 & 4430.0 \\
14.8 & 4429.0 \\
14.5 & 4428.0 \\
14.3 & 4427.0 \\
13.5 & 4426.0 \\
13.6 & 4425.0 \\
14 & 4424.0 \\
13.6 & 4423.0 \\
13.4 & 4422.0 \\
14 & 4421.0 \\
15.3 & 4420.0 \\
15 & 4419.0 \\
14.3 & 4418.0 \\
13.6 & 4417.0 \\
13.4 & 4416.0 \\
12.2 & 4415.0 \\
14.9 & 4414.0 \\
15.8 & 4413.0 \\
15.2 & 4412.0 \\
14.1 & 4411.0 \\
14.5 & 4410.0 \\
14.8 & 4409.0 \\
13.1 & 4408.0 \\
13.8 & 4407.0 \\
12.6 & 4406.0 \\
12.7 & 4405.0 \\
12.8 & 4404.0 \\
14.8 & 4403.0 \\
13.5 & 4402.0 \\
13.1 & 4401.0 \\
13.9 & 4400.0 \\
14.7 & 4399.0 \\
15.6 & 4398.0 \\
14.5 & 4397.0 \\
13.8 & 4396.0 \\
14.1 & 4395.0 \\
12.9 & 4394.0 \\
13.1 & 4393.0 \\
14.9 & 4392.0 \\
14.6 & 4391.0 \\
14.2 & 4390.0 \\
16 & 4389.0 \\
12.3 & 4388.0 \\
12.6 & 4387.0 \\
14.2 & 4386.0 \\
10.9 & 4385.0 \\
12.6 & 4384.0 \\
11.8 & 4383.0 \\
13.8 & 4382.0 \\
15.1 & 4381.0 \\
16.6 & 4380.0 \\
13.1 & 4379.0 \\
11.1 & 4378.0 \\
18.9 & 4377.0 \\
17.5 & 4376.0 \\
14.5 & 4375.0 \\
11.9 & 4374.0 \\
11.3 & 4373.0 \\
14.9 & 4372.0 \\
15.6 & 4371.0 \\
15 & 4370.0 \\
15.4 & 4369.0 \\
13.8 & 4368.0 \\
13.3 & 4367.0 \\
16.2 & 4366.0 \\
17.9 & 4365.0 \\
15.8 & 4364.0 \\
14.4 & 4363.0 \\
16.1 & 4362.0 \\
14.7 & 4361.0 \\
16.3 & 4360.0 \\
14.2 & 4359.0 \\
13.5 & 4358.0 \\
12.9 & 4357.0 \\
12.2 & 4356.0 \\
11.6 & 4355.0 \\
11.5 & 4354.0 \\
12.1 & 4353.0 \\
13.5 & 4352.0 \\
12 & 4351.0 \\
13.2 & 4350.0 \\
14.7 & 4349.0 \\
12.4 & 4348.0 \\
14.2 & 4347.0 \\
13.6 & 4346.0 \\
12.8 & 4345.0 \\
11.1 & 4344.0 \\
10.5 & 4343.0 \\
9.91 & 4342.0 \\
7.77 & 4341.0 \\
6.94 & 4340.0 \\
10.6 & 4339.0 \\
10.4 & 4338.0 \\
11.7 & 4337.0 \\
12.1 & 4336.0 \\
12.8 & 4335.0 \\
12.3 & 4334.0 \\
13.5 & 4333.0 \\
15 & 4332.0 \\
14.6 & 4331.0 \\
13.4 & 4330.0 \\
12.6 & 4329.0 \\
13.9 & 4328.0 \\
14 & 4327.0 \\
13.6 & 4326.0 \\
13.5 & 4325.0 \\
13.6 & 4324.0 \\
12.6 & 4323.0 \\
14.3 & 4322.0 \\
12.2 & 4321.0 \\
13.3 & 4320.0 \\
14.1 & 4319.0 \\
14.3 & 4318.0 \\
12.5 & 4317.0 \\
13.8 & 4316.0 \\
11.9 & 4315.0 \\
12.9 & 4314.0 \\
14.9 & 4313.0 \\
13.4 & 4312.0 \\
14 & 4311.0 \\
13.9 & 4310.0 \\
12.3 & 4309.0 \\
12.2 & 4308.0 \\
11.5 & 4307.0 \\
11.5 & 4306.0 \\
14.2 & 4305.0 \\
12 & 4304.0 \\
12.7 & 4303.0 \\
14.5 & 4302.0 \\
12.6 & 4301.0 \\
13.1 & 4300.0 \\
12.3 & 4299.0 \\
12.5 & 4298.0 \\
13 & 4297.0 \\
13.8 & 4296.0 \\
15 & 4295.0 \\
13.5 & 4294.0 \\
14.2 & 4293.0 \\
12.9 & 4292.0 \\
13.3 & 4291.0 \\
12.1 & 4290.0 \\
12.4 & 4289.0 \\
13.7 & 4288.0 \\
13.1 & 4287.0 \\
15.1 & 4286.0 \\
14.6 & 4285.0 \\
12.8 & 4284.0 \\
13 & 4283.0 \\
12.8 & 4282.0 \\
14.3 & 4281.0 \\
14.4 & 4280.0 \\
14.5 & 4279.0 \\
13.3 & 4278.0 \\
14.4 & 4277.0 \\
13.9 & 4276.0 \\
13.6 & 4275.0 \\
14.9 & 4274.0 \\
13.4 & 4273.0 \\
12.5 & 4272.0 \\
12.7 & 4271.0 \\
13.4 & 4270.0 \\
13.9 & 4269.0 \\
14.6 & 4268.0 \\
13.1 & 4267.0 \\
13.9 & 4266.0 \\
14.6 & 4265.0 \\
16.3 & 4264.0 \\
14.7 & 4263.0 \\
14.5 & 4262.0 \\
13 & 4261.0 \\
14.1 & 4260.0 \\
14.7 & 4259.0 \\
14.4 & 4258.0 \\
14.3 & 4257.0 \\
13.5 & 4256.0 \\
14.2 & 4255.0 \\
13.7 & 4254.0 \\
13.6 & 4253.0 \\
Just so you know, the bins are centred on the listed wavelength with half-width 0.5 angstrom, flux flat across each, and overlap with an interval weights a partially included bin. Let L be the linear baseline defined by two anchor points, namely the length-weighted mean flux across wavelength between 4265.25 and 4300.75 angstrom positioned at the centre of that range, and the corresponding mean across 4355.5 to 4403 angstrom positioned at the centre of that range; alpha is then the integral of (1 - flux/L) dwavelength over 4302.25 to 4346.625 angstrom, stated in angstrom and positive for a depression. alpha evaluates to 3.9 angstrom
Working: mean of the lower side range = 13.5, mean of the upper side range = 14.2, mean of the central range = 12.6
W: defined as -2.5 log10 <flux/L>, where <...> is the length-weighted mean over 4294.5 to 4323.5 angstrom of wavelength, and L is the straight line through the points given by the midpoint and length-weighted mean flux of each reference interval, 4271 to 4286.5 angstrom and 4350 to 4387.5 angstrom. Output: 0.058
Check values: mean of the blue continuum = 13.8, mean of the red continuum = 14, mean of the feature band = 13.1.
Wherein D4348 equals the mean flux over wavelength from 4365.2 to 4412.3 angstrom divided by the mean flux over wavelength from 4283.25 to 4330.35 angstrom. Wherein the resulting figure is 1.1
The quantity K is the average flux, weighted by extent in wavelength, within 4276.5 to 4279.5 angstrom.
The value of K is 14.1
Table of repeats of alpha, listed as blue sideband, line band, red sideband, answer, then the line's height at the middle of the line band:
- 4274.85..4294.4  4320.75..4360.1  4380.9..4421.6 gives 3.4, 13.7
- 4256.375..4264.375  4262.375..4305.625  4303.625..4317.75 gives 0.4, 13.8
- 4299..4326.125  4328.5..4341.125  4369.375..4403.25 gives 1.4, 13.4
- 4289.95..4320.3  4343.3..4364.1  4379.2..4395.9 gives 0.2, 13.5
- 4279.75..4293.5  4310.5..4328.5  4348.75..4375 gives 0.3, 13.7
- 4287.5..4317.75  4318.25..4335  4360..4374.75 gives 0.2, 13.7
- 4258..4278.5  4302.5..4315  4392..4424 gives 1.0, 14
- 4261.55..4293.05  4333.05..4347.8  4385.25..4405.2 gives 2.7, 13.8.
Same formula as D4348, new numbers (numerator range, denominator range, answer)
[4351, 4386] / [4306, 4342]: 1.11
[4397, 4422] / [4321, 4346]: 1.15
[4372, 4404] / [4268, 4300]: 1.03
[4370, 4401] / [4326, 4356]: 1.15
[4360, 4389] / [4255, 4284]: 1.03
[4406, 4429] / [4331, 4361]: 1.14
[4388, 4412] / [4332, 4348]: 1.22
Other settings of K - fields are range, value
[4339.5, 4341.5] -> 7.36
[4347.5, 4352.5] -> 13.2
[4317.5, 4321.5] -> 13.5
